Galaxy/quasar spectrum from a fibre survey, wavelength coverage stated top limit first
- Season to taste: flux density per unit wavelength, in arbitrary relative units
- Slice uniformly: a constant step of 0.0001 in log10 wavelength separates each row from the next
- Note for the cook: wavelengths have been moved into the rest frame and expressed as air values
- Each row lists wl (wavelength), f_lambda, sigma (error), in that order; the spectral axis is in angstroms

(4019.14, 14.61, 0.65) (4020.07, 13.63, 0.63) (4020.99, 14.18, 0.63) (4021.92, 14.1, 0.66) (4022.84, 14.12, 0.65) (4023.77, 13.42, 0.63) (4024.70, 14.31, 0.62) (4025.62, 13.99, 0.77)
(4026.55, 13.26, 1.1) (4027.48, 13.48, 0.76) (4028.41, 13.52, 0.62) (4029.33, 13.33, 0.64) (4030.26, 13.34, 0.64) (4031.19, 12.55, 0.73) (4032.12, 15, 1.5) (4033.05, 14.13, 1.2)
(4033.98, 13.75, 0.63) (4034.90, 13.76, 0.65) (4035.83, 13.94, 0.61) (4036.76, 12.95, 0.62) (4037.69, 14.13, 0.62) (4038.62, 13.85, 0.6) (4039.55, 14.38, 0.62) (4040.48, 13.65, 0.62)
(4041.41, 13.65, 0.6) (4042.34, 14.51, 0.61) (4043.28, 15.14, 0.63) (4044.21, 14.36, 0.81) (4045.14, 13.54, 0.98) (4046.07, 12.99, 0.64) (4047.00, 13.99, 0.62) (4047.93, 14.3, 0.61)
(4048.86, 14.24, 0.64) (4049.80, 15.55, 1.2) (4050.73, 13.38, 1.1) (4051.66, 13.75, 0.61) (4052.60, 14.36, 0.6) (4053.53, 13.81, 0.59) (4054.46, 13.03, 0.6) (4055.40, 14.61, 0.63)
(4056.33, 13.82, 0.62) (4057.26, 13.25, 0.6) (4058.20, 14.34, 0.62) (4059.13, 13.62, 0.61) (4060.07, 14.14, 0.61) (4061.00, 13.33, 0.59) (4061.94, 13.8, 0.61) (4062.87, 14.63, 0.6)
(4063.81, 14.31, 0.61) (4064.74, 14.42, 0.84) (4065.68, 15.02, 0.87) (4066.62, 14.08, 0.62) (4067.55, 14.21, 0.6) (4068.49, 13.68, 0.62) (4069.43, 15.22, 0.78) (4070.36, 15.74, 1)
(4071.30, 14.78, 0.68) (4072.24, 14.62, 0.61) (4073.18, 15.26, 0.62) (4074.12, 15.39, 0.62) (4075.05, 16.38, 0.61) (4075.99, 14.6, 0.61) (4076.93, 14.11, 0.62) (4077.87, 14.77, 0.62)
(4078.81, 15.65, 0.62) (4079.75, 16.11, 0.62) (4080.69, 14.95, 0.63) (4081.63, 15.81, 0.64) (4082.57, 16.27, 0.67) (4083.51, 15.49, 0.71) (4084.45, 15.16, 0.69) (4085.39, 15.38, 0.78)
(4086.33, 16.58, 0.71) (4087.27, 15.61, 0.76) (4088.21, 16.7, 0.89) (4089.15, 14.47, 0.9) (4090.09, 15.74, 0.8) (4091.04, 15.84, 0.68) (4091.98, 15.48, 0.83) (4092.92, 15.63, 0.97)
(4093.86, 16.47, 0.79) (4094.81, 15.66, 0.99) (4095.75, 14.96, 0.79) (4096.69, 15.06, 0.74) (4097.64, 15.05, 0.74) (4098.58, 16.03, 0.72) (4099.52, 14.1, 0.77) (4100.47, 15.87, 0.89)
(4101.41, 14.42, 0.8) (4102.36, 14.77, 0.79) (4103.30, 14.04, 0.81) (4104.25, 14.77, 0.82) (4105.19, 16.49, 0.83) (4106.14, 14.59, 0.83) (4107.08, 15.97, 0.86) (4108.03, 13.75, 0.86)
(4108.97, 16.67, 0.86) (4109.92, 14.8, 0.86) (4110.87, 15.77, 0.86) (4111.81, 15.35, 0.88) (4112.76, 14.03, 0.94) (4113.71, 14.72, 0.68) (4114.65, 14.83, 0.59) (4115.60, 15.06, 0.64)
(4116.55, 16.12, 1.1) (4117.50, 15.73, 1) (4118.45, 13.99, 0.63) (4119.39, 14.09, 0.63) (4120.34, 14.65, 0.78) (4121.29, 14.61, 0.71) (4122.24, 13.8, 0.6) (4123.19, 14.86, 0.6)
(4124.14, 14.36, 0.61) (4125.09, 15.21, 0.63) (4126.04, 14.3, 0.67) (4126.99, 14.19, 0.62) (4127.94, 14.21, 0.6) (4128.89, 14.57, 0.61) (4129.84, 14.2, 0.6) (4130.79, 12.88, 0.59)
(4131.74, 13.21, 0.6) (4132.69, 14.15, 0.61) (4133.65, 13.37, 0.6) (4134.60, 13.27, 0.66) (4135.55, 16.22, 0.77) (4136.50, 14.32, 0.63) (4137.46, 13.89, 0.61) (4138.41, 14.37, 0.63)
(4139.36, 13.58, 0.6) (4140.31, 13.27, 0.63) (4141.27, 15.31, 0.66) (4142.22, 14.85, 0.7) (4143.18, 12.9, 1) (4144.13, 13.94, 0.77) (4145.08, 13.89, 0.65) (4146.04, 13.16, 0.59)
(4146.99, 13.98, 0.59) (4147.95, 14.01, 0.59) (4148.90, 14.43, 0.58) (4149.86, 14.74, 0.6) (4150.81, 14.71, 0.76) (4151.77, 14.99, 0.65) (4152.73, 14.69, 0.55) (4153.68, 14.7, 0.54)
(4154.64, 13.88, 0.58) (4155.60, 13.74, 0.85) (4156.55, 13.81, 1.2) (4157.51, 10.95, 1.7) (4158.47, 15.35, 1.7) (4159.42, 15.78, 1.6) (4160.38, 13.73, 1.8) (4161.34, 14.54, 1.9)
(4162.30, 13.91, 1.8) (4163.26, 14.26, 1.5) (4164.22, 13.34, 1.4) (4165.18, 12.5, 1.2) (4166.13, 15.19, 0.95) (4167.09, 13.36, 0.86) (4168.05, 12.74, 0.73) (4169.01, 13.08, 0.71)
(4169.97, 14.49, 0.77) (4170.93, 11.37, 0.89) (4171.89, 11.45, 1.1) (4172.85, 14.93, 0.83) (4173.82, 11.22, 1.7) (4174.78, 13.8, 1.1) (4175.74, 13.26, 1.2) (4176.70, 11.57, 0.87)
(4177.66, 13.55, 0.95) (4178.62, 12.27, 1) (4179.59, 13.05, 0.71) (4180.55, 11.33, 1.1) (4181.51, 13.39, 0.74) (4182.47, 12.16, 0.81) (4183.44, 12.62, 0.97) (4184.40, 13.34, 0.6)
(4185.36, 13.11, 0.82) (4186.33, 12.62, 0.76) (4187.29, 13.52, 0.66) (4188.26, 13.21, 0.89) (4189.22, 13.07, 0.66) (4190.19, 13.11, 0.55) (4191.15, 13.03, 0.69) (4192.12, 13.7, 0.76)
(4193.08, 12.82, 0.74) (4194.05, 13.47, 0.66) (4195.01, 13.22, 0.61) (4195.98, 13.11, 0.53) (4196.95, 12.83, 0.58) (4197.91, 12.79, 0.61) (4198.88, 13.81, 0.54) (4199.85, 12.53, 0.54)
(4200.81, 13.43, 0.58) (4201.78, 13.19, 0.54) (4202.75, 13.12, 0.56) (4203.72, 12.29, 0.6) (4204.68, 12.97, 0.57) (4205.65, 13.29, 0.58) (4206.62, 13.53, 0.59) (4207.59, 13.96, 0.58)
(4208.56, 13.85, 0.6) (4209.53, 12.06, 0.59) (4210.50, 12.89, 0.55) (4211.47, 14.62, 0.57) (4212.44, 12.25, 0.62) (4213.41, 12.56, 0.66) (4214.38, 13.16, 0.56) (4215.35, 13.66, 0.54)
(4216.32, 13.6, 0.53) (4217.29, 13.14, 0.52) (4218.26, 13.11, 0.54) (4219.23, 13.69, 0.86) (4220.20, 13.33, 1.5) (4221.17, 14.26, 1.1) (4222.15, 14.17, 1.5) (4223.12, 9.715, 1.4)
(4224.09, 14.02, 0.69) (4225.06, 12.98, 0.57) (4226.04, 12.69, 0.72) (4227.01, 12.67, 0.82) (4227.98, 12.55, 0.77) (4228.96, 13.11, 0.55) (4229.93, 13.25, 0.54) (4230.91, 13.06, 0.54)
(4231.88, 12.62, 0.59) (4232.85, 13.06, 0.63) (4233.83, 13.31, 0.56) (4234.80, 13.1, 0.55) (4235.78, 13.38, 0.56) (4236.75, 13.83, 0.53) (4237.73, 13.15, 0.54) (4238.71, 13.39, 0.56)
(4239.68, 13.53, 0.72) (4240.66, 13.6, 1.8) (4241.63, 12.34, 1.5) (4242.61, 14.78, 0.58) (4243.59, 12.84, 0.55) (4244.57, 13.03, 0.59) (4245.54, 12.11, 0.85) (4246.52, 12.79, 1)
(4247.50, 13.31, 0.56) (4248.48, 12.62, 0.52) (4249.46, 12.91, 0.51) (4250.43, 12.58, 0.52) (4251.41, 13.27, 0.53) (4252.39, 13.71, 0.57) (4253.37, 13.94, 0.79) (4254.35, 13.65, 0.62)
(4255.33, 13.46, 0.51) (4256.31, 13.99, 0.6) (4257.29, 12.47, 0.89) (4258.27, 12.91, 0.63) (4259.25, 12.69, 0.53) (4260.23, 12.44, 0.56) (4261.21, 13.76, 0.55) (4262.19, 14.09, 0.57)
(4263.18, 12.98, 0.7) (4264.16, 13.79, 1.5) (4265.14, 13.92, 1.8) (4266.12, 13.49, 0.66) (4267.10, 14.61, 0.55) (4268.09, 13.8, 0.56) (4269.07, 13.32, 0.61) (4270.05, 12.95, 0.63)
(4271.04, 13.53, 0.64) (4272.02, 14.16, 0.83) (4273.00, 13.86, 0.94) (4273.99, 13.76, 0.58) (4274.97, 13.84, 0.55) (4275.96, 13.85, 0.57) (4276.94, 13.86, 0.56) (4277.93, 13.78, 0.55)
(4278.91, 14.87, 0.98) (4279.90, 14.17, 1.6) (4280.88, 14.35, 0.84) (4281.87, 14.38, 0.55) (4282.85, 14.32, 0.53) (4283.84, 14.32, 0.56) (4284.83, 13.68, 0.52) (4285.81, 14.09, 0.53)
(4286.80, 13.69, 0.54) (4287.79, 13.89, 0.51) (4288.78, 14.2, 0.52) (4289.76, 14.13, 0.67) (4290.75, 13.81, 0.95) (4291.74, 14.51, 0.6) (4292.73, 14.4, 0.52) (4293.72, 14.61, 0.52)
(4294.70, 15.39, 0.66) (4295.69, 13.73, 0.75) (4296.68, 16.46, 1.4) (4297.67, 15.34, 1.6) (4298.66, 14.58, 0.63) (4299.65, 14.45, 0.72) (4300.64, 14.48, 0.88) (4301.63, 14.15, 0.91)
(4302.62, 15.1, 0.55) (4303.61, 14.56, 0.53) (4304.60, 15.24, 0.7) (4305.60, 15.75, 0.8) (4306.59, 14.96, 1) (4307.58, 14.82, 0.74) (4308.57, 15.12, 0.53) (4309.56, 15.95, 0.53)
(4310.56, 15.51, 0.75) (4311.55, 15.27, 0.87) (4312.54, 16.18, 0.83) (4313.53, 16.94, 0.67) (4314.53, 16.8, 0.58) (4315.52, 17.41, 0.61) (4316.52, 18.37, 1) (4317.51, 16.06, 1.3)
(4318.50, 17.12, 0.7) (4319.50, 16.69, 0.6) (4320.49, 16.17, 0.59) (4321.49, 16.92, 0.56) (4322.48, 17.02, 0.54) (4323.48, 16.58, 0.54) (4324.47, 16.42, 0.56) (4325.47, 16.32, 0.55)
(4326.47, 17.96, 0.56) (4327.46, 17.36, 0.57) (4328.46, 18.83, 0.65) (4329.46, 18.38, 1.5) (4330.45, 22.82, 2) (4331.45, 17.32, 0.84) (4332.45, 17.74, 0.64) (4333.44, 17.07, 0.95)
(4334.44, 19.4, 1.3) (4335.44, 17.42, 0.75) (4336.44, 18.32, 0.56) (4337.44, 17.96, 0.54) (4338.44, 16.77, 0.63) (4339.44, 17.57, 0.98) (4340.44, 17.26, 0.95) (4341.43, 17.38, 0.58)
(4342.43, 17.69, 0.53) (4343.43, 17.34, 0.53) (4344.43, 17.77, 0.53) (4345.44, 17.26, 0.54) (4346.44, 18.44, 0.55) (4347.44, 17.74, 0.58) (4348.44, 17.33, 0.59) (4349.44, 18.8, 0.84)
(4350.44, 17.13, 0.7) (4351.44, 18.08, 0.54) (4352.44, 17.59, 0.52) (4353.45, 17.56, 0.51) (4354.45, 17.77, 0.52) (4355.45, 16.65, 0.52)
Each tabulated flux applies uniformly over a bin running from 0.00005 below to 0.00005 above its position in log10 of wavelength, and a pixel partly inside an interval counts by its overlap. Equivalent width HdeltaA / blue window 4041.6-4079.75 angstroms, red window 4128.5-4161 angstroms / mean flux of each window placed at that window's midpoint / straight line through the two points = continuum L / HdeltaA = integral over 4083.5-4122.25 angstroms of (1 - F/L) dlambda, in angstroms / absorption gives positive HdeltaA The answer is -2.7 angstroms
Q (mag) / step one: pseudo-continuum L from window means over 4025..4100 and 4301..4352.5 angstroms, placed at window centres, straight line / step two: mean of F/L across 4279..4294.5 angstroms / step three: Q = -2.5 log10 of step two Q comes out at 0.17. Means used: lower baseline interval 14.6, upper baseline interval 17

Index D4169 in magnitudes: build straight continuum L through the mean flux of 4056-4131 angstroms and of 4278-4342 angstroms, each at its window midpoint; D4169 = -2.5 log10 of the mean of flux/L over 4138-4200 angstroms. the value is 0.14 mag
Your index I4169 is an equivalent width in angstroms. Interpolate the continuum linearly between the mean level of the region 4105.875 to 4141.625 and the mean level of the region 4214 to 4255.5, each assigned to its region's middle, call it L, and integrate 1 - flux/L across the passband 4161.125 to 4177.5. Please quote 0.9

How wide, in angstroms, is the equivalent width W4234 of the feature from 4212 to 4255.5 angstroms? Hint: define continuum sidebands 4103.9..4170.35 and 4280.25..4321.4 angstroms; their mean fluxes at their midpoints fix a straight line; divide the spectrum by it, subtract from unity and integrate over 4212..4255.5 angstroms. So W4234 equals 4.94 angstroms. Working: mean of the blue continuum 14.3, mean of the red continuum 15.2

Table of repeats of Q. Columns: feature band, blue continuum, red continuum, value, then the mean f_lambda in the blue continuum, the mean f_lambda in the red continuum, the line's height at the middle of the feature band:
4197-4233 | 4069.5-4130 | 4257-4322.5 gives 0.13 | 15.1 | 14.6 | 14.8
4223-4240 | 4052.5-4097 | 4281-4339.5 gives 0.20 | 14.9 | 16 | 15.6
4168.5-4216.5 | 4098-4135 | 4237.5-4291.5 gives 0.09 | 14.7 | 13.6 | 14.1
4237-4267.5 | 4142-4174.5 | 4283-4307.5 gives 0.08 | 13.8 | 14.6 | 14.3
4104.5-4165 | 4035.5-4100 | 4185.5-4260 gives -0.03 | 14.7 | 13.1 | 14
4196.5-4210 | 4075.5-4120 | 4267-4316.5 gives 0.14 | 15.3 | 14.7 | 14.9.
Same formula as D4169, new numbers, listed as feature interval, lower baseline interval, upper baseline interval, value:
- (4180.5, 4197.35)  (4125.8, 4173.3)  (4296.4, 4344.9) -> 0.122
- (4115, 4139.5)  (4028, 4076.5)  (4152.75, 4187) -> -0.059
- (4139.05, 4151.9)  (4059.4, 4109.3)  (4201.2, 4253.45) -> 0.013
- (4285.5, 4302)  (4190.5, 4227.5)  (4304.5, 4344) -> 0.112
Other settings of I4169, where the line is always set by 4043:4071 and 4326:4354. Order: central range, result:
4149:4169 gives 1.9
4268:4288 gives 3.7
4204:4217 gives 2.4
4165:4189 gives 4.3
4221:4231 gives 2.1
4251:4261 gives 2.1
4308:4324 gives 1.0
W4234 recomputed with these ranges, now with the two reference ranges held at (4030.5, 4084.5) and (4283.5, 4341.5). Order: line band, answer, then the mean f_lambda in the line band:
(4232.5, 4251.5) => 3.03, 13.1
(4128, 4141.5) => 0.79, 14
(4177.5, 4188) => 1.67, 12.8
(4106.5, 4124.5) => -0.16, 14.9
